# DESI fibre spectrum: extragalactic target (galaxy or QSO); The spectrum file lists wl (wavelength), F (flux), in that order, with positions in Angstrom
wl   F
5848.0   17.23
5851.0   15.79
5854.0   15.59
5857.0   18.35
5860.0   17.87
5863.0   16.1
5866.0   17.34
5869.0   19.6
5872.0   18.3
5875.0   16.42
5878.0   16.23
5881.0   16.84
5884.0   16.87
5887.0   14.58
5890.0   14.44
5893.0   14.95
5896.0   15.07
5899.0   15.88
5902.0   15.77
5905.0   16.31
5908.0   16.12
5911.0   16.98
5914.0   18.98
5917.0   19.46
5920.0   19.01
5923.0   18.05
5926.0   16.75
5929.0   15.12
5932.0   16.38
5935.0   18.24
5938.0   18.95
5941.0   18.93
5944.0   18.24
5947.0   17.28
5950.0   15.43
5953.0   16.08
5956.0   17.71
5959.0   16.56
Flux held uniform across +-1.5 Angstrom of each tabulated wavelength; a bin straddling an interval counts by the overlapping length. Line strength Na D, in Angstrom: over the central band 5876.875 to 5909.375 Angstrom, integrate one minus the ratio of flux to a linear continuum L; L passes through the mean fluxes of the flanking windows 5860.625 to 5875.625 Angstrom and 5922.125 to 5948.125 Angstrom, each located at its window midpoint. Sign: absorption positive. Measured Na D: 3.46 Angstrom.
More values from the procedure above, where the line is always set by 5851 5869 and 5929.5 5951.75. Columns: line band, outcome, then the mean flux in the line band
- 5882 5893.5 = 1.3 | 15.3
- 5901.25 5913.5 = 0.6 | 16.5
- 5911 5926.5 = -0.9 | 18.4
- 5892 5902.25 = 1.1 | 15.4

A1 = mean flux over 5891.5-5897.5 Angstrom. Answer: 15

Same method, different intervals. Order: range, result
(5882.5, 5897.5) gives 15.2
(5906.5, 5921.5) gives 18.1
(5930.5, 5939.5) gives 17.9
